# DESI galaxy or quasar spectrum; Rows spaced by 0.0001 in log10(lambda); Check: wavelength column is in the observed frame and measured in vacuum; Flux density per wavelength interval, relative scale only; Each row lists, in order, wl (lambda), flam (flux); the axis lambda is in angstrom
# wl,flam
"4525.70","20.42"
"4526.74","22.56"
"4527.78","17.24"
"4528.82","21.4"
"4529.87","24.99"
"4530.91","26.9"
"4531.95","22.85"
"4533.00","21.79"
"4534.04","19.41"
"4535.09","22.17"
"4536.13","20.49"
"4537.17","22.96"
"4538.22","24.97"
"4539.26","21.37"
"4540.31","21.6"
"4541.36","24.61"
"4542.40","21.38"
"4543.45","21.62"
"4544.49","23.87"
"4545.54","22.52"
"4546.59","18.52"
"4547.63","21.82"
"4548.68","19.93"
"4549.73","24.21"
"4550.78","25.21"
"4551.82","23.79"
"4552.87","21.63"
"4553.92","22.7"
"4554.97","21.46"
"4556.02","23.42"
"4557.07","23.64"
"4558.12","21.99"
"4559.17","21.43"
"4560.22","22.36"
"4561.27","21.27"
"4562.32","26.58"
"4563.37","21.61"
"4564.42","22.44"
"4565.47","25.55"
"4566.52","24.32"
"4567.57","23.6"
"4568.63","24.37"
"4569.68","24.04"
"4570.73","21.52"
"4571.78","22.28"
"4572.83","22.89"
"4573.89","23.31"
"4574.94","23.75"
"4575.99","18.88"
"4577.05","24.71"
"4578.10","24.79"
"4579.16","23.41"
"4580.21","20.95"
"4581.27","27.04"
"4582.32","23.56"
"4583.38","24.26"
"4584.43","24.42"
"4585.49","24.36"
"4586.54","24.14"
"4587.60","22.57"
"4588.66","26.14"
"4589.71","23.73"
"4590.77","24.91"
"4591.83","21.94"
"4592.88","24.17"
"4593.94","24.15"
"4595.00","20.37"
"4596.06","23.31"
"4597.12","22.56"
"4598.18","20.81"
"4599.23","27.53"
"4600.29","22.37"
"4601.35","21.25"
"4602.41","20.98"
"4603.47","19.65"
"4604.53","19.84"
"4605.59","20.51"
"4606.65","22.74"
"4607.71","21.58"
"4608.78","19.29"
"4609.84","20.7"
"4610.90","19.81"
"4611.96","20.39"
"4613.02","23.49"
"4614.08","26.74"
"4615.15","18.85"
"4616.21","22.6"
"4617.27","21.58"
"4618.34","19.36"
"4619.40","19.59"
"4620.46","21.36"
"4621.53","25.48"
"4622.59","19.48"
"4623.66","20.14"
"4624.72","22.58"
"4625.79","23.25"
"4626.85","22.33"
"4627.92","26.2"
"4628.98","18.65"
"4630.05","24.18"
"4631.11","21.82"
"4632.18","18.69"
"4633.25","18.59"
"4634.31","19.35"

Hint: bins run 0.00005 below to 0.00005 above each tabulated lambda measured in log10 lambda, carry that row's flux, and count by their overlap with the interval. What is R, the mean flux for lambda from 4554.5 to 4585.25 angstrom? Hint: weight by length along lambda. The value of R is 23.2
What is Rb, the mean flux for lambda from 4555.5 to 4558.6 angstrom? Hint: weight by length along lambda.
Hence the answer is 23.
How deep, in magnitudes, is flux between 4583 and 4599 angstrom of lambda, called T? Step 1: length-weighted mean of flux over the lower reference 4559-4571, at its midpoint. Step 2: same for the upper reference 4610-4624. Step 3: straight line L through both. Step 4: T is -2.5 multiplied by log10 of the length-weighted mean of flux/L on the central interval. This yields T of -0.05 mag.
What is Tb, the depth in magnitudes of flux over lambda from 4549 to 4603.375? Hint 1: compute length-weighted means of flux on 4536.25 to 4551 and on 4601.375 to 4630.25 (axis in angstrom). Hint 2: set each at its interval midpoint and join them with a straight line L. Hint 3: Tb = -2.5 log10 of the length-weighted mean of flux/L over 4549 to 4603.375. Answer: -0.06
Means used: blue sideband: 22.4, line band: 23.2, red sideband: 21.5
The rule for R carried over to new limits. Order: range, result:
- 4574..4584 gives 23.5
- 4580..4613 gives 22.6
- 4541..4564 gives 22.5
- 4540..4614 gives 22.8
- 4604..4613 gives 20.8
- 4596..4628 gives 21.7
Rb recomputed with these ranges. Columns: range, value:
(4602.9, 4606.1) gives 20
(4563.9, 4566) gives 24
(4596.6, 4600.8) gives 23.4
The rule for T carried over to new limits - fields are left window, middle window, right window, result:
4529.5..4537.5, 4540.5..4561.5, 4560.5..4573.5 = 0.031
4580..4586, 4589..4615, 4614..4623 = 0.027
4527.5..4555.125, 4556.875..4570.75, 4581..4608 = -0.030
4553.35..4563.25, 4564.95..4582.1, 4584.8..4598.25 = -0.021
